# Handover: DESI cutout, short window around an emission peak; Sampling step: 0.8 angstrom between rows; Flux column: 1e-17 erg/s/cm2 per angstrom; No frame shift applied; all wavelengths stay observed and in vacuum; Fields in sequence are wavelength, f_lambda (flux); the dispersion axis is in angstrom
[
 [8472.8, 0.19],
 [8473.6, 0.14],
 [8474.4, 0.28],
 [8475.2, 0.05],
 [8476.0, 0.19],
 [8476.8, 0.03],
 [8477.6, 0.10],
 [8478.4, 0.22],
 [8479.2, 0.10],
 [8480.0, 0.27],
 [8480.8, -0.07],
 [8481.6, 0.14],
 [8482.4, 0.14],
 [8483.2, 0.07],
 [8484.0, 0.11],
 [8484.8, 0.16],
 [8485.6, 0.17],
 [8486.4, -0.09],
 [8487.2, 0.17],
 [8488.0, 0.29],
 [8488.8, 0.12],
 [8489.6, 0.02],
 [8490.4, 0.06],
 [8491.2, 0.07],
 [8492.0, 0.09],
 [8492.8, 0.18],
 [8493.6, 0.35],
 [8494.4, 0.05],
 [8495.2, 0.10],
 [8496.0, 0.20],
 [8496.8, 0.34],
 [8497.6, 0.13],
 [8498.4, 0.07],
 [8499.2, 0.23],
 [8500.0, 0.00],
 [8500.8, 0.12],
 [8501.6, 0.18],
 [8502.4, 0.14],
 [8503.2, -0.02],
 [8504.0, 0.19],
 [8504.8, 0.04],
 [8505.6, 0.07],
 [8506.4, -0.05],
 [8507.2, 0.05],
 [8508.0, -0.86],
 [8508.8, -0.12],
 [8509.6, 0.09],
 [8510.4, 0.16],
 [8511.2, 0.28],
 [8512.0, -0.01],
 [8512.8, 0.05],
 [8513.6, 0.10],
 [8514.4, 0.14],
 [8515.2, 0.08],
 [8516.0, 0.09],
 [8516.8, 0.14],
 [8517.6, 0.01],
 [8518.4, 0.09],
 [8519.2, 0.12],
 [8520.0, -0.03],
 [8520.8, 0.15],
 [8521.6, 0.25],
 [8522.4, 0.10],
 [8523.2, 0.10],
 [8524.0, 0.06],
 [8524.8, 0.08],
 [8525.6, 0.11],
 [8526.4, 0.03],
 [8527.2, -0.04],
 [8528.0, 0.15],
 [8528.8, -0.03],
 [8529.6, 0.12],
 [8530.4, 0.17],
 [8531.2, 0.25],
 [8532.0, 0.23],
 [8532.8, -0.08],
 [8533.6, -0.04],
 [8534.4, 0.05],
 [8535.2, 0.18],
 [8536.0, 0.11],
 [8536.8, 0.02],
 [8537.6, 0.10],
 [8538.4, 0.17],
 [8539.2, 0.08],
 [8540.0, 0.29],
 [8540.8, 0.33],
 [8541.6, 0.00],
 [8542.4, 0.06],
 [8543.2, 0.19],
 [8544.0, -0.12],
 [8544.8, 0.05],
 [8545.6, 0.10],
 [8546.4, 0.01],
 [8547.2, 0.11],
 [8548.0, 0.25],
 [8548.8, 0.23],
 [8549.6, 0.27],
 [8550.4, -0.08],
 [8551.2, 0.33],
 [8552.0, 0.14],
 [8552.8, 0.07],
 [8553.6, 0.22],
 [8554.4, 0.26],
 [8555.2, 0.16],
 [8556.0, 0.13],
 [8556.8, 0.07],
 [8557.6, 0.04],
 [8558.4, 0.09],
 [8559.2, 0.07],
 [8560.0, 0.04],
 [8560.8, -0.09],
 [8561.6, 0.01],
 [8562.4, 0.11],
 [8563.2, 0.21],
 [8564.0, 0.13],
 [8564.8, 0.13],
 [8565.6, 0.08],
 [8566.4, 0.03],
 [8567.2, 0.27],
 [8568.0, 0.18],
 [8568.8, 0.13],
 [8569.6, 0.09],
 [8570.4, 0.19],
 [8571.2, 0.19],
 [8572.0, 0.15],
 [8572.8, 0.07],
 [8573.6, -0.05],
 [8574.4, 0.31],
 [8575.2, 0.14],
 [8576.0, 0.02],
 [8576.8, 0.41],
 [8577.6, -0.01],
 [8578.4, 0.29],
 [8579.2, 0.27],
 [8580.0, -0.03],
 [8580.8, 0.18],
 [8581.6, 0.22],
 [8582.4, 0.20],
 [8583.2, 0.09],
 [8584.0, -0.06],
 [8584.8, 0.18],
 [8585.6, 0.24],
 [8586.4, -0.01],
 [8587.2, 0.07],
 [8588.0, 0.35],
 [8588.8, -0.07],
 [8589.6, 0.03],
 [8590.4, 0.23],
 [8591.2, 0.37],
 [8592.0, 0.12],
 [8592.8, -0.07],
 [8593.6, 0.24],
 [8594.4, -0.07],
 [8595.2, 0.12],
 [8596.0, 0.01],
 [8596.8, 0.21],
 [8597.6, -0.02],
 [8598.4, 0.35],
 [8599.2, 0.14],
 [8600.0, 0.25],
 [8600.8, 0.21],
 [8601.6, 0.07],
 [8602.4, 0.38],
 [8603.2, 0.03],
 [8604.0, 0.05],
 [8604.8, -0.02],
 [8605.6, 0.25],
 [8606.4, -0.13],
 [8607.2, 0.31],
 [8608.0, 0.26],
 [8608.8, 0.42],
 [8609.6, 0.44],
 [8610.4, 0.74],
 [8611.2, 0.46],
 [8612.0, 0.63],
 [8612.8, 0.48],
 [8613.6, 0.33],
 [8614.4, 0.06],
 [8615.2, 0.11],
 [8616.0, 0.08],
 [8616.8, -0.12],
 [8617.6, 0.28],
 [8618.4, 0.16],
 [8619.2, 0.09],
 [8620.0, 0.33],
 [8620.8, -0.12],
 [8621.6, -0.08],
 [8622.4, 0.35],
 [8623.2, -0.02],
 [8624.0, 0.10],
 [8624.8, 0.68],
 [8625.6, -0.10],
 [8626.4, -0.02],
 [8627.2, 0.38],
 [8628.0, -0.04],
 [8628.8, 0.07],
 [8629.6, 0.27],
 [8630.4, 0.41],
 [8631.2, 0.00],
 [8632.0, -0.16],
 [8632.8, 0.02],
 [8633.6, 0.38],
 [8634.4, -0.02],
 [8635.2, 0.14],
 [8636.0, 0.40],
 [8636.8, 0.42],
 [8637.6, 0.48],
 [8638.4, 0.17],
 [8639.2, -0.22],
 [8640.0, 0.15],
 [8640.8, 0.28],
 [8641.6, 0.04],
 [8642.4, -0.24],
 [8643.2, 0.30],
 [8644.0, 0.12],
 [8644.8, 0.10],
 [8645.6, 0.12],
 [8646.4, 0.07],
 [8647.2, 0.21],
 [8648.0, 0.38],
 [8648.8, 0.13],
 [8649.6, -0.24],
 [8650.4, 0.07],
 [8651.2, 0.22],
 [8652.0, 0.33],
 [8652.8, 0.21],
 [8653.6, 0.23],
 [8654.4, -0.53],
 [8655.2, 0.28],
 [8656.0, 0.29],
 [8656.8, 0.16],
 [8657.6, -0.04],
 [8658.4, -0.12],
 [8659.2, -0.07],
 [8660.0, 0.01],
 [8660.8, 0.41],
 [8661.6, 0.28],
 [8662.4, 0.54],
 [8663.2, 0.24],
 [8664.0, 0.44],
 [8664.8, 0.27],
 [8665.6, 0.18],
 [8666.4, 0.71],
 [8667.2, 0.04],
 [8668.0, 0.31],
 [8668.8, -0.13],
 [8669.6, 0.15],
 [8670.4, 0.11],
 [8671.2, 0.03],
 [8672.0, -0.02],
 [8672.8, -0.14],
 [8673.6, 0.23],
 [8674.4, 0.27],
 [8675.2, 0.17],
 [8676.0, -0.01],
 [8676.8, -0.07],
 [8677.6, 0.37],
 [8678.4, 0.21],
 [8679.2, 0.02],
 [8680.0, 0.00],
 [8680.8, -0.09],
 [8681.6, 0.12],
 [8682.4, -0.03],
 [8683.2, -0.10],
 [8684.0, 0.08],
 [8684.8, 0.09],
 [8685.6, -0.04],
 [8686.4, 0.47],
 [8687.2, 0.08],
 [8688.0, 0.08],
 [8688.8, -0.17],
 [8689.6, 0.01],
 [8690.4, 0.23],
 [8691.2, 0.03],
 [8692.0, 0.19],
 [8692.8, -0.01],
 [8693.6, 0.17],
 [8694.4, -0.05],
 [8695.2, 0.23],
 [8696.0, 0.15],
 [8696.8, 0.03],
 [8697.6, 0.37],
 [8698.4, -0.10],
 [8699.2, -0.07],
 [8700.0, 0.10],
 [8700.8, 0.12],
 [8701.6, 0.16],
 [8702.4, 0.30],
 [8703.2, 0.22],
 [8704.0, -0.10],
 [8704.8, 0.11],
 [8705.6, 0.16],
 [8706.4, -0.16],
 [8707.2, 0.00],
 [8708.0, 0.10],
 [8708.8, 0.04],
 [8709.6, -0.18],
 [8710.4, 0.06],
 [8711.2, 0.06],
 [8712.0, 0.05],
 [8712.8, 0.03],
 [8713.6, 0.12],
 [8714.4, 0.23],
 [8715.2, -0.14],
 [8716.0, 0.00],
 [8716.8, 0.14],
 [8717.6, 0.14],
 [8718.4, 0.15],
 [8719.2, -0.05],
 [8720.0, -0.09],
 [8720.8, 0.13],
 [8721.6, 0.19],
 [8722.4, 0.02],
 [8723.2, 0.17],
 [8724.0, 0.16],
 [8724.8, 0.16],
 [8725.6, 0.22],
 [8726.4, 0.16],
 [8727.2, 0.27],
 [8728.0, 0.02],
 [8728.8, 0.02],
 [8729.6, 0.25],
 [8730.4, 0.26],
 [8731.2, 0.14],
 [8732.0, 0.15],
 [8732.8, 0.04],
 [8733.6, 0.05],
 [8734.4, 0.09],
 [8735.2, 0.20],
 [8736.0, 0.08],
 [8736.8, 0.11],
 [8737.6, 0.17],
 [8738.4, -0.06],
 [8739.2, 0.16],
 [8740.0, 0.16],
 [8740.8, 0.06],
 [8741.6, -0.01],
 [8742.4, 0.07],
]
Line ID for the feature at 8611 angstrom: H-gamma 4340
